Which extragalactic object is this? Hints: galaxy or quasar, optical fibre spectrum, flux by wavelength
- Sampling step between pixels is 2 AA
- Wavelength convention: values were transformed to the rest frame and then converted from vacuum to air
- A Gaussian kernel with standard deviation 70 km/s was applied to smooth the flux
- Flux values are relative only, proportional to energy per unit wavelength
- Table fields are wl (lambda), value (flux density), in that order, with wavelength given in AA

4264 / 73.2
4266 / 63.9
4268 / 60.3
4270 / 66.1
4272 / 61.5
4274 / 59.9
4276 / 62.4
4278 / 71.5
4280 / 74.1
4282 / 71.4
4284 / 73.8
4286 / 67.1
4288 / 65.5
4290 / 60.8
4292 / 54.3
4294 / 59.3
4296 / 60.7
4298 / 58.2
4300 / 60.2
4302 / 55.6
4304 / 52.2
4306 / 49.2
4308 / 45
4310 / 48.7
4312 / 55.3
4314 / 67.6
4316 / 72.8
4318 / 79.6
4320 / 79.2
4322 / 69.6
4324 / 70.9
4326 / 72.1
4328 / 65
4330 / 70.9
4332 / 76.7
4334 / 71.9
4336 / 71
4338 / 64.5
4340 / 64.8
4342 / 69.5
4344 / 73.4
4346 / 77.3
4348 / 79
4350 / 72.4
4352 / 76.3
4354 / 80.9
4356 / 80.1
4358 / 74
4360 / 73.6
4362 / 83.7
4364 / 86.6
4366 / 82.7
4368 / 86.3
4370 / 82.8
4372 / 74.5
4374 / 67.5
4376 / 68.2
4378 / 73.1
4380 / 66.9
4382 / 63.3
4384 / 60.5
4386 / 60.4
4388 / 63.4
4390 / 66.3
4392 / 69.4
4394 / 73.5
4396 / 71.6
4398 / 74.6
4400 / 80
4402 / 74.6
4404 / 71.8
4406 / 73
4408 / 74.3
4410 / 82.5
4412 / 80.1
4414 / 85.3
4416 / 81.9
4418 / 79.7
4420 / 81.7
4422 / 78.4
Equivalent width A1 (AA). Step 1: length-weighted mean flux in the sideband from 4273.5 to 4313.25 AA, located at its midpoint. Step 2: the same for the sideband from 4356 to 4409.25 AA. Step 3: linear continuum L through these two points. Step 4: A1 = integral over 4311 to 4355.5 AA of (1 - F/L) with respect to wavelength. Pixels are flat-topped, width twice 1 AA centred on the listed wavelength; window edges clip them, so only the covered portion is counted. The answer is -4.0 AA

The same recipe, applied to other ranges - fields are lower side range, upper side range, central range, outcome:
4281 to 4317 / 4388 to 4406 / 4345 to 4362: -2.6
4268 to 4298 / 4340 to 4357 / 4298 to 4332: 3.1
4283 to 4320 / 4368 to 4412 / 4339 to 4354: -1.7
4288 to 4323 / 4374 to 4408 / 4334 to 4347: -1.2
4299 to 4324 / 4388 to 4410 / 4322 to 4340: -1.7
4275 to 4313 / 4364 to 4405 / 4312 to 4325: -1.7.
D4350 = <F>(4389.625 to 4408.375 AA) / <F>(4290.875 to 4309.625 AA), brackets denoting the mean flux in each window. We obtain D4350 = 1.33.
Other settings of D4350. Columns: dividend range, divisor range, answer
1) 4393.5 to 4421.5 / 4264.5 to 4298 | 1.20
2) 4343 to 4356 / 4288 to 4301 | 1.29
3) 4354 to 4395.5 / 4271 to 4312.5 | 1.21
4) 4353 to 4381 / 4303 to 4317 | 1.38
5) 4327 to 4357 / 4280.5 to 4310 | 1.23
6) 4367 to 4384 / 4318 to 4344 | 1.02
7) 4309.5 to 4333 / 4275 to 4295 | 1.05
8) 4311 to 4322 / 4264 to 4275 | 1.12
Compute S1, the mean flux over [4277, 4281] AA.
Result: 72.8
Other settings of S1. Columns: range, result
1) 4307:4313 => 49.7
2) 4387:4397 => 68.8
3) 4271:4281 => 65.9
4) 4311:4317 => 65.2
